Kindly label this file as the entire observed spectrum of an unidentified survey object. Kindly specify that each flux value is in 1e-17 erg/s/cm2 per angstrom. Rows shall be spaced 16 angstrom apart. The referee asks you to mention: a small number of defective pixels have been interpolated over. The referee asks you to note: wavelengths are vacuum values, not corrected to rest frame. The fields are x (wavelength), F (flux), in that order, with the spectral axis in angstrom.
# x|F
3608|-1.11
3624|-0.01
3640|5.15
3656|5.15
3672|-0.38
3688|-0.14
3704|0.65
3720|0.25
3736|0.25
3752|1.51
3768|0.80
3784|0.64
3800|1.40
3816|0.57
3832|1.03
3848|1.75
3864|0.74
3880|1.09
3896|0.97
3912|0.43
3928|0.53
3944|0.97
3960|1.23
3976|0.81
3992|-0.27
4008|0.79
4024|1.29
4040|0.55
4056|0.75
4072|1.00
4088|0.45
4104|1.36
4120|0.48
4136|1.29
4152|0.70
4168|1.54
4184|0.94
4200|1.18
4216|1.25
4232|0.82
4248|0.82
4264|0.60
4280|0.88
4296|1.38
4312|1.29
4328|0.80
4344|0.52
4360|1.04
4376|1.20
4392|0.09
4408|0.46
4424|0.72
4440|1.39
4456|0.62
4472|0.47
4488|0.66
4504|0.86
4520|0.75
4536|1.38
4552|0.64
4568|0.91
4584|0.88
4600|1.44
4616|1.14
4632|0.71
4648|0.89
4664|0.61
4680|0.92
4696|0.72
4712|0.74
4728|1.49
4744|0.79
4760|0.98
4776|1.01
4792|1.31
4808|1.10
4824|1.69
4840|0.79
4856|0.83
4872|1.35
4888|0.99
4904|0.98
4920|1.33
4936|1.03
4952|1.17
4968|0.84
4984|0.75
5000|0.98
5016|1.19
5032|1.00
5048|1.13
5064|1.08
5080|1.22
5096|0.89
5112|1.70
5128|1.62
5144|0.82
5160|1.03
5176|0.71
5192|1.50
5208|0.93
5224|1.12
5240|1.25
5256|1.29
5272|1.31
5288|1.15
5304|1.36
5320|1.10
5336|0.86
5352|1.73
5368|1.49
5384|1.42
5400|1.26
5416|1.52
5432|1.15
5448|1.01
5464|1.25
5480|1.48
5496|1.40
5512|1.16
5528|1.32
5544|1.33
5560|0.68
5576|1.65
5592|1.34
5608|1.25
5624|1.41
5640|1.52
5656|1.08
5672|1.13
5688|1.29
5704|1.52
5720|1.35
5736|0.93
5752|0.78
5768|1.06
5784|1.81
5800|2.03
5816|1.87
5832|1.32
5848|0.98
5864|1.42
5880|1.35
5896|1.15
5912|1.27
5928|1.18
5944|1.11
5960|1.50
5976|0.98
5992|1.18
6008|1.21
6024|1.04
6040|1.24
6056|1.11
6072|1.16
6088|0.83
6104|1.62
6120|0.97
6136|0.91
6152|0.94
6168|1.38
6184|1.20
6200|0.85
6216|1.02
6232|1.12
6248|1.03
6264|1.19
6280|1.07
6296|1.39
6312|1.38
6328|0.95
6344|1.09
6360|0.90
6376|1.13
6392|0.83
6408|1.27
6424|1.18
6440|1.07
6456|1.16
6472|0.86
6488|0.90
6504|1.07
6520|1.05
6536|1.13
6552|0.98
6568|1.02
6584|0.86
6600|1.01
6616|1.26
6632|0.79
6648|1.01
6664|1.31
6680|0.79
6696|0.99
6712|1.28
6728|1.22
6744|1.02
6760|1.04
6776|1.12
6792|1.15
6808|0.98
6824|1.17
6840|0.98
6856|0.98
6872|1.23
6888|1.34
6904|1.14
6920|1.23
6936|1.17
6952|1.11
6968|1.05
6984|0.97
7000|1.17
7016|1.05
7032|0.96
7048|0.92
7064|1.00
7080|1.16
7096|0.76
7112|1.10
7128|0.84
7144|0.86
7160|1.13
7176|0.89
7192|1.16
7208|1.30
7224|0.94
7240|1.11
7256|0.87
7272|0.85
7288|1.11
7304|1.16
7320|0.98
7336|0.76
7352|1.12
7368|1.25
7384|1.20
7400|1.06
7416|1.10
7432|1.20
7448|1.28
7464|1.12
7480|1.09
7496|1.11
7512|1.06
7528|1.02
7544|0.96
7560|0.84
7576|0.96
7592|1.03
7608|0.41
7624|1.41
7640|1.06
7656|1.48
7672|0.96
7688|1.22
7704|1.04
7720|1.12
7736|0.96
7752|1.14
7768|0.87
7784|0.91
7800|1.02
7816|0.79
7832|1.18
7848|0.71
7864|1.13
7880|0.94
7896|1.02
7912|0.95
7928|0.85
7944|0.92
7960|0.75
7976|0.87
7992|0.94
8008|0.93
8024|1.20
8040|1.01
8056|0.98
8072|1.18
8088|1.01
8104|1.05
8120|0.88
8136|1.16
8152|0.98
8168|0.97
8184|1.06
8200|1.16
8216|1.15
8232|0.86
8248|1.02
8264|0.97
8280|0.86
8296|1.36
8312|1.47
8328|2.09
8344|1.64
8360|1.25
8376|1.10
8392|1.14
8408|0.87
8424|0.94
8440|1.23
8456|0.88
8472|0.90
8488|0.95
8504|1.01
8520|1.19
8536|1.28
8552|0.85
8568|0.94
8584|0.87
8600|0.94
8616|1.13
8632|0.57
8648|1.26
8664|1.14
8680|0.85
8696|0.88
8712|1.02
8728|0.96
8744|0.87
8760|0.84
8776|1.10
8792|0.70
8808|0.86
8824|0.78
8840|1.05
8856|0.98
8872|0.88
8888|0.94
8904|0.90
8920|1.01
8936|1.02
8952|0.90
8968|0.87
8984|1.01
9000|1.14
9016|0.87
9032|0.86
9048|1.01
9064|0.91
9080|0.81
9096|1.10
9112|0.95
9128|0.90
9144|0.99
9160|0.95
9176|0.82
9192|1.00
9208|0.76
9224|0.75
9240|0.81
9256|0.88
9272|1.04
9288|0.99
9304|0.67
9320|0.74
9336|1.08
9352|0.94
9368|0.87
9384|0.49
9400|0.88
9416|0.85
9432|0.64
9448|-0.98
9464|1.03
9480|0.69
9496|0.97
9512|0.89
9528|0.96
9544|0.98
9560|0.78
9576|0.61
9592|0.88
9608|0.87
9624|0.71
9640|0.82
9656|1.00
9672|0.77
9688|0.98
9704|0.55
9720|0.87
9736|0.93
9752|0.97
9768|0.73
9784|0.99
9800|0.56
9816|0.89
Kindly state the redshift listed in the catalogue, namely 0.268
